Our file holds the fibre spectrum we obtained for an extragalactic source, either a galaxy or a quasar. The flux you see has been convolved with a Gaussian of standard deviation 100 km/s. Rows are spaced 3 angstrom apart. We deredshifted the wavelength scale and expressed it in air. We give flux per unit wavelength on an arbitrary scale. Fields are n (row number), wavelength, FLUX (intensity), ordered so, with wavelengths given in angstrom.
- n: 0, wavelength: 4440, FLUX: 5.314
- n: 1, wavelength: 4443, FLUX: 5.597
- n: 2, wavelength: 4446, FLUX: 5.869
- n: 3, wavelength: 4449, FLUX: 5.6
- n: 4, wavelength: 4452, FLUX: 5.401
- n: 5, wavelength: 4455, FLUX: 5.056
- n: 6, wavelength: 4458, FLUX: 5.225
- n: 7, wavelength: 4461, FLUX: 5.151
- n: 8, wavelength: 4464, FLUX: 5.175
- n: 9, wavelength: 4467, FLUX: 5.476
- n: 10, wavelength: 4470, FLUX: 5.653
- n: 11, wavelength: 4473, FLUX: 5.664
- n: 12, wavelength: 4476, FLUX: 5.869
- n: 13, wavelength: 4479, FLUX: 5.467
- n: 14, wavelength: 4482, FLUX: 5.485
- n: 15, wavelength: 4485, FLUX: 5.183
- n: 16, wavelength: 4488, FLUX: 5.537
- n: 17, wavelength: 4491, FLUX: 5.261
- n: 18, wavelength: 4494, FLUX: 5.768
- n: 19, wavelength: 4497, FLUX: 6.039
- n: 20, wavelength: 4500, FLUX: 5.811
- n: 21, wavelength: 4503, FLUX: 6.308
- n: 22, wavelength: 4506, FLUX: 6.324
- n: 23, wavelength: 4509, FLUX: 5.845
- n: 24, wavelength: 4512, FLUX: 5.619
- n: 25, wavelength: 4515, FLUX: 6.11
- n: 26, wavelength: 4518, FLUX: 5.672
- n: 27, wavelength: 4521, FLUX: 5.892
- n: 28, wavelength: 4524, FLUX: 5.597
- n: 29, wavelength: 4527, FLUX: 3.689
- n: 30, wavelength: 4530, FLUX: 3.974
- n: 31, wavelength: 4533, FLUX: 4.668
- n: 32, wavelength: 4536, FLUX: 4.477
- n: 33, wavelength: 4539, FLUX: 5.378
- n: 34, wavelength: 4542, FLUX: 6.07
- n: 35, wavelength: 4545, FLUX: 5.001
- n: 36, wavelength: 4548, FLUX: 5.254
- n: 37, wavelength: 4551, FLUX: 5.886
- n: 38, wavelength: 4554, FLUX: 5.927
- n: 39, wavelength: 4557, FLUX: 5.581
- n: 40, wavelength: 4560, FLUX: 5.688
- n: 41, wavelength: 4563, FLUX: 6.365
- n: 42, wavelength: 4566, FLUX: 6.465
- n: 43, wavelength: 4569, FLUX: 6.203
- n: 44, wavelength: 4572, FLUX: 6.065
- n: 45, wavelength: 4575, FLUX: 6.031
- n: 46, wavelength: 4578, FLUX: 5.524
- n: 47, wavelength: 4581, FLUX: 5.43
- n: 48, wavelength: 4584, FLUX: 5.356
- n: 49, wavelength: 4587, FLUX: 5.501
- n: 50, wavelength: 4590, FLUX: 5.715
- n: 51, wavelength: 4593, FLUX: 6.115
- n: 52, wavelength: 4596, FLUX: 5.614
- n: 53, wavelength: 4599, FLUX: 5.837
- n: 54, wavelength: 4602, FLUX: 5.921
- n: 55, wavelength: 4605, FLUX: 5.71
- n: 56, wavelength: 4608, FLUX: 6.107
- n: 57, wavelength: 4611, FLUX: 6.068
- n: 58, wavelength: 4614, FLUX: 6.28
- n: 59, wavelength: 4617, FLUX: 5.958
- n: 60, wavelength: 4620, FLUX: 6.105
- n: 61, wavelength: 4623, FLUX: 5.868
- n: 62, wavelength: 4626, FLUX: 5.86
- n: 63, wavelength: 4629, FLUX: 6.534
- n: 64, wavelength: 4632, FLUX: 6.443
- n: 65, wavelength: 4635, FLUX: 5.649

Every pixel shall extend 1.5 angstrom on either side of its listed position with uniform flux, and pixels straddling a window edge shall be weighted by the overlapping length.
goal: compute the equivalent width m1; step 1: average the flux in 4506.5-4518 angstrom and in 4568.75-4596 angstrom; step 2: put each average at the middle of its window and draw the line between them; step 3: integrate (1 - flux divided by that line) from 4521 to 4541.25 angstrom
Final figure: 3.7 angstrom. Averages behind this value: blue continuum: 5.87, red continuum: 5.74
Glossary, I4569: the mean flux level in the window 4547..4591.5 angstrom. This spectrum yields 5.81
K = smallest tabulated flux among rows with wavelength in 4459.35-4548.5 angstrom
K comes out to 3.689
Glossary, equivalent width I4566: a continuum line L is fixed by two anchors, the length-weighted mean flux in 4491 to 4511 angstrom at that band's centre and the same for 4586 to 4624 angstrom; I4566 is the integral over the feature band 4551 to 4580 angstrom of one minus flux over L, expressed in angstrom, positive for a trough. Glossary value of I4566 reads -0.2 angstrom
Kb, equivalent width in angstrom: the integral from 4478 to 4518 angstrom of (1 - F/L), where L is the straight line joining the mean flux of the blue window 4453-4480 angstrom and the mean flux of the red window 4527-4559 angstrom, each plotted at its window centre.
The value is -3.4 angstrom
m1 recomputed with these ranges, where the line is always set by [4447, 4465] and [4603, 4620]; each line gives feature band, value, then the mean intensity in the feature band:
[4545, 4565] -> 0.1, 5.74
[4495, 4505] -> -1.0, 6.05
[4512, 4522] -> -0.5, 5.85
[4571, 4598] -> 0.9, 5.7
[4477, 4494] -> 0.0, 5.43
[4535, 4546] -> 0.8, 5.28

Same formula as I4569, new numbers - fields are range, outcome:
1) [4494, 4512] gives 6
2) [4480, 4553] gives 5.46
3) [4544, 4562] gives 5.59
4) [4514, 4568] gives 5.43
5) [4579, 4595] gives 5.62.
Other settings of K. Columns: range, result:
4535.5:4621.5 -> 4.477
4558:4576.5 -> 5.688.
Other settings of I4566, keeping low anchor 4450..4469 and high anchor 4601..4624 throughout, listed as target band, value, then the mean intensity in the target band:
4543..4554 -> 0.4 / 5.49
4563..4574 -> -0.9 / 6.25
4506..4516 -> -0.7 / 5.92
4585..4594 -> 0.2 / 5.73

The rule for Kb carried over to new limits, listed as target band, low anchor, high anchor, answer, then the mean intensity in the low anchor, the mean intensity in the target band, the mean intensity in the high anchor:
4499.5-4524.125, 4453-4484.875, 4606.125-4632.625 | -1.39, 5.41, 5.93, 6.12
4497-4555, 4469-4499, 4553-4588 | 2.61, 5.6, 5.46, 5.85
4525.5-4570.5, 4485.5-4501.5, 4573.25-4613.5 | 2.74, 5.65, 5.38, 5.78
